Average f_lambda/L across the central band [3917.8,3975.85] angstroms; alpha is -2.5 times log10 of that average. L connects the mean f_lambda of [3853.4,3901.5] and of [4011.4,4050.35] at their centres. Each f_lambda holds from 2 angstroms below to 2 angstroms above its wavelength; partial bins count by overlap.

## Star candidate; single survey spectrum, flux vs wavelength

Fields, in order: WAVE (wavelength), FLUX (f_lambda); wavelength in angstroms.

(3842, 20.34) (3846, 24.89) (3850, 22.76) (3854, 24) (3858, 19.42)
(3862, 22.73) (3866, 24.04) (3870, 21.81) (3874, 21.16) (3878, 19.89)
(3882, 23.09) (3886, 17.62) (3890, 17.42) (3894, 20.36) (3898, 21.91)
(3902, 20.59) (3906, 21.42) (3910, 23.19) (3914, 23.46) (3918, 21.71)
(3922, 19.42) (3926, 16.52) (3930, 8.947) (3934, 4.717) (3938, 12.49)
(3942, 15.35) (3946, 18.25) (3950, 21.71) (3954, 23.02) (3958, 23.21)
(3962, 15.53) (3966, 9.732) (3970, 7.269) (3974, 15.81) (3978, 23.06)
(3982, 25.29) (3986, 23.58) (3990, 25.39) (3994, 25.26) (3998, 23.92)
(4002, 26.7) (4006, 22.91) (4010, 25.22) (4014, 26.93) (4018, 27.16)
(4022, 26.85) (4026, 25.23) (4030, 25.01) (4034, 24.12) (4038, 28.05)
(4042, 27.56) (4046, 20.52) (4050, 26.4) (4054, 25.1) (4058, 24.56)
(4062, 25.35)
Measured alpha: 0.44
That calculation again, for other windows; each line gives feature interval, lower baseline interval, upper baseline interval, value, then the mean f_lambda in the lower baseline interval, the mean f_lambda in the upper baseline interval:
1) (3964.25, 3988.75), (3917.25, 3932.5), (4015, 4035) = 0.19 mag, 15.8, 25.8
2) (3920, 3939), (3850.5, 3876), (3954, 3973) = 0.38 mag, 22.2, 15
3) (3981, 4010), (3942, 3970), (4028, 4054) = -0.17 mag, 17.5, 25.3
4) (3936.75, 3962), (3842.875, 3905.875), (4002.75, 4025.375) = 0.25 mag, 21.4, 25.8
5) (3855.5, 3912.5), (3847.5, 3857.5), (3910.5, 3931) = -0.01 mag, 22.9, 18.8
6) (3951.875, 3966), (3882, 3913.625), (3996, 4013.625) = 0.21 mag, 20.7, 24.9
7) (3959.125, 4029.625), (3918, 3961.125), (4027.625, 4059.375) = -0.04 mag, 16.6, 25.2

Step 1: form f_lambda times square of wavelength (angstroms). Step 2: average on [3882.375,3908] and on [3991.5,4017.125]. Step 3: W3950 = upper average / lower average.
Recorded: 1.33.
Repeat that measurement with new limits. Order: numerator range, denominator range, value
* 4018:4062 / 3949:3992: 1.36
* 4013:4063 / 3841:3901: 1.30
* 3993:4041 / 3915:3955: 1.65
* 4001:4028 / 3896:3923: 1.25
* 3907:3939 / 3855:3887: 0.79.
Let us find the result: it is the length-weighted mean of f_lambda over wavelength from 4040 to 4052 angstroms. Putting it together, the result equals 24.8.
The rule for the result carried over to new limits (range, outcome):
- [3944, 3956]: 21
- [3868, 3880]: 21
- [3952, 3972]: 15.8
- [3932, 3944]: 10.9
